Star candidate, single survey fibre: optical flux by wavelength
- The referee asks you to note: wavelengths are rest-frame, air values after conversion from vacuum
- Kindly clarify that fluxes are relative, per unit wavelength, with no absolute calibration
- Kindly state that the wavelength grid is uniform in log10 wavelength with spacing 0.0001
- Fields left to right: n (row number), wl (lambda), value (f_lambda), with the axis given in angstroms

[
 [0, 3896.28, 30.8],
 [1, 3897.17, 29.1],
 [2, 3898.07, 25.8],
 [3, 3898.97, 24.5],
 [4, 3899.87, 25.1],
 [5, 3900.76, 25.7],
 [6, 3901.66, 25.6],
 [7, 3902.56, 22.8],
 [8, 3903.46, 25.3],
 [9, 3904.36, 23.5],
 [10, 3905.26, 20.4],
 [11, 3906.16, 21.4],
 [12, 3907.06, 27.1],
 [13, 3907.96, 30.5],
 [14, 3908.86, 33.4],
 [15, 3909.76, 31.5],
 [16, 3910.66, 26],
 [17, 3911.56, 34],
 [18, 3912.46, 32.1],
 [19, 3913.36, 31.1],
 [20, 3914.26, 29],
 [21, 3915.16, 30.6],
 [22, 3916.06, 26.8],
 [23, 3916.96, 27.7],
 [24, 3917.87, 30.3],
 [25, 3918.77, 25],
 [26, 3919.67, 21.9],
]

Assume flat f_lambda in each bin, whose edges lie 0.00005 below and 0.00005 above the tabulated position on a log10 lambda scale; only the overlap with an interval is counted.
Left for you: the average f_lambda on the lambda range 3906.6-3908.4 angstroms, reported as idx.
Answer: 28.7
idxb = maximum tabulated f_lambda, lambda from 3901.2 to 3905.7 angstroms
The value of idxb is 25.6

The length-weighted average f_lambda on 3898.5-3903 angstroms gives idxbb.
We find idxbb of 24.8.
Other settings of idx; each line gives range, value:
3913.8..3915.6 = 29.8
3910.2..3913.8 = 30.8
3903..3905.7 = 23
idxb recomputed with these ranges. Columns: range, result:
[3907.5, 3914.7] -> 34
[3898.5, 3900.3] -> 25.1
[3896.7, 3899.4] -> 29.1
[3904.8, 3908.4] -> 30.5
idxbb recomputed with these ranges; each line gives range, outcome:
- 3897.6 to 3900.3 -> 25.1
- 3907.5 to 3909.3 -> 31.9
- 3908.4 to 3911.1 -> 30.3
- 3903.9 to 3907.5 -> 23.1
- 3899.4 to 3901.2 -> 25.5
